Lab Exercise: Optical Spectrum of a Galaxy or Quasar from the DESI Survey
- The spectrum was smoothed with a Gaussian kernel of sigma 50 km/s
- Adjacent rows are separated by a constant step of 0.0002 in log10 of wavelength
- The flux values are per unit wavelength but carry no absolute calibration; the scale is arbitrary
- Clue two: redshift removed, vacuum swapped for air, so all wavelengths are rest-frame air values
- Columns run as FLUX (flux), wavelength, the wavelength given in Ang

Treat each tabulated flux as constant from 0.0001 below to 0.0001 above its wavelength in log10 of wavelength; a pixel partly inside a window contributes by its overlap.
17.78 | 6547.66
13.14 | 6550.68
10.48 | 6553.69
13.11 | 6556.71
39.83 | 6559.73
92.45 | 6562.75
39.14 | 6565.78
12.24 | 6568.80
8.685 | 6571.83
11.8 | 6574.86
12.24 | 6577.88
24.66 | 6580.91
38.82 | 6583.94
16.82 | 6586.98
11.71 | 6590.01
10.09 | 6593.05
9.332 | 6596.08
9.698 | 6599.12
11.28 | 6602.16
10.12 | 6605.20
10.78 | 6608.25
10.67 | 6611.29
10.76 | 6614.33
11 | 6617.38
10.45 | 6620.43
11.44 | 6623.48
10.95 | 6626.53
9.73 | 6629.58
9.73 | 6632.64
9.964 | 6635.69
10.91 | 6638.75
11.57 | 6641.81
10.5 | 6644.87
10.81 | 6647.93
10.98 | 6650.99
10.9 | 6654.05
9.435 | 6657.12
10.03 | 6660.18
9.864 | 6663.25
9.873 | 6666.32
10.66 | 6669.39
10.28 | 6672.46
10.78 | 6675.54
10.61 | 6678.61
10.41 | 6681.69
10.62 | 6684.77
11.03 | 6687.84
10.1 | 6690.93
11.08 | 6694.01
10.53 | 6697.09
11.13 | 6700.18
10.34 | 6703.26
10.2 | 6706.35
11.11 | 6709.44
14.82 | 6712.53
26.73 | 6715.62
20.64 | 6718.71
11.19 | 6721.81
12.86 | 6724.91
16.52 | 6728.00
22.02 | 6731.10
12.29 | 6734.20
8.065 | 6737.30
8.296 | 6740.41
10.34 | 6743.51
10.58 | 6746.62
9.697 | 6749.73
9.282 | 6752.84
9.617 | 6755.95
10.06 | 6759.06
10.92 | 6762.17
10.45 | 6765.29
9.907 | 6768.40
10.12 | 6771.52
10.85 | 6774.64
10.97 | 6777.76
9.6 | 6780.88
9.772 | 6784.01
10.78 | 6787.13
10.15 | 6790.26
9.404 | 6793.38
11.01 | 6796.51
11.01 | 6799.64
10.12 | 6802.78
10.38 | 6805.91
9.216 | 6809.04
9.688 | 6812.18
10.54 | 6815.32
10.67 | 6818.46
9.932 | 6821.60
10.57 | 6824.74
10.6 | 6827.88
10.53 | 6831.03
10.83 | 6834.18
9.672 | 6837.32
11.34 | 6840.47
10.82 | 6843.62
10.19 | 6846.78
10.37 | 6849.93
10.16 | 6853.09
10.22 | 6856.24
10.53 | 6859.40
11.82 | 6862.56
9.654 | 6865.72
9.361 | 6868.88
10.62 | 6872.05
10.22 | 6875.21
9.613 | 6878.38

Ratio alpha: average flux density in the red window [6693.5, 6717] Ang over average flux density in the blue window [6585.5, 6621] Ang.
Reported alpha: 1.20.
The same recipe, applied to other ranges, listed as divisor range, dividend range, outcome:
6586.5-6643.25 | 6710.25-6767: 1.20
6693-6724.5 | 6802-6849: 0.75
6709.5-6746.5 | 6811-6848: 0.72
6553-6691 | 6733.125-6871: 0.69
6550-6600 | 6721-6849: 0.48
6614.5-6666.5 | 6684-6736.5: 1.30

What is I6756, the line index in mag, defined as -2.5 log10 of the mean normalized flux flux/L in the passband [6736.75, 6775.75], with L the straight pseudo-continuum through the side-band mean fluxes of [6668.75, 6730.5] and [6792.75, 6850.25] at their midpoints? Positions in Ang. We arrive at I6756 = 0.18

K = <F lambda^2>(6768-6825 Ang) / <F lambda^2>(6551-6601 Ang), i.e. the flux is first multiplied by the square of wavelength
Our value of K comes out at 0.5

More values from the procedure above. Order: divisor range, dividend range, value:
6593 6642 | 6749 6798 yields 1.02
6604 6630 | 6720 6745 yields 1.24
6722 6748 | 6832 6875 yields 0.86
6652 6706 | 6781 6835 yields 1.02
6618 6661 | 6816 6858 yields 1.05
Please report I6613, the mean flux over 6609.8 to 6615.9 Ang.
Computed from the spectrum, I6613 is 10.7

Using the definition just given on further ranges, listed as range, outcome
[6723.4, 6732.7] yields 17.1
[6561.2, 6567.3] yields 65.5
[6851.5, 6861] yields 10.3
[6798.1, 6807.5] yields 10.5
